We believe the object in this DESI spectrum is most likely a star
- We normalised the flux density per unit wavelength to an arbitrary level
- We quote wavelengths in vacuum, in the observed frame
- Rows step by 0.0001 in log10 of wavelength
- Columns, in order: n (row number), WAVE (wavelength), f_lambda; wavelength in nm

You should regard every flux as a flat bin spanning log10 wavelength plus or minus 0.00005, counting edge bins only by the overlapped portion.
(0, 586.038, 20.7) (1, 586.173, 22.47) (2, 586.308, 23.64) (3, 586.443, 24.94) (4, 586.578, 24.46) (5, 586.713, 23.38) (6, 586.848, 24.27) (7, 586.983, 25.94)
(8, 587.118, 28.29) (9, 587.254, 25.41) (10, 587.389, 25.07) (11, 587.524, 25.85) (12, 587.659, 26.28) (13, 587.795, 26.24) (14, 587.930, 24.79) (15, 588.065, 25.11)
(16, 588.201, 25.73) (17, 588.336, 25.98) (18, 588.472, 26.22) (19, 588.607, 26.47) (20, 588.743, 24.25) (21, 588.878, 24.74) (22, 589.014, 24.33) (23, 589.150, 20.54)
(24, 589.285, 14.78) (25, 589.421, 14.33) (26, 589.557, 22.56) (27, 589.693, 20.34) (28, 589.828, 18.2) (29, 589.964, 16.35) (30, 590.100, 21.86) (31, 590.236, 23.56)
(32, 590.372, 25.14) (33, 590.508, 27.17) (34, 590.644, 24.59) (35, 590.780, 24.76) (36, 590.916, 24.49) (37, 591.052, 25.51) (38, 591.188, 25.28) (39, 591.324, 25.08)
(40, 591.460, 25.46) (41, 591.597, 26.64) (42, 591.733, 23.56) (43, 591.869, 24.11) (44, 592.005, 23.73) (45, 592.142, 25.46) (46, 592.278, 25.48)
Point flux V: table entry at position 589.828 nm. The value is 18.2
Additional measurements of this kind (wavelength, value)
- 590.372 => 25.14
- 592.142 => 25.46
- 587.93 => 24.79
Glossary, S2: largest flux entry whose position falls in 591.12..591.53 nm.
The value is 25.46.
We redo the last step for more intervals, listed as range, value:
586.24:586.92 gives 24.94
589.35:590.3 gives 23.56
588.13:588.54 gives 26.22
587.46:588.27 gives 26.28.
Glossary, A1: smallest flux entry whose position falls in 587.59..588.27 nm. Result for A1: 24.79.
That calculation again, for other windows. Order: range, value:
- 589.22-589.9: 14.33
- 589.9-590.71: 16.35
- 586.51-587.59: 23.38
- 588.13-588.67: 25.73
